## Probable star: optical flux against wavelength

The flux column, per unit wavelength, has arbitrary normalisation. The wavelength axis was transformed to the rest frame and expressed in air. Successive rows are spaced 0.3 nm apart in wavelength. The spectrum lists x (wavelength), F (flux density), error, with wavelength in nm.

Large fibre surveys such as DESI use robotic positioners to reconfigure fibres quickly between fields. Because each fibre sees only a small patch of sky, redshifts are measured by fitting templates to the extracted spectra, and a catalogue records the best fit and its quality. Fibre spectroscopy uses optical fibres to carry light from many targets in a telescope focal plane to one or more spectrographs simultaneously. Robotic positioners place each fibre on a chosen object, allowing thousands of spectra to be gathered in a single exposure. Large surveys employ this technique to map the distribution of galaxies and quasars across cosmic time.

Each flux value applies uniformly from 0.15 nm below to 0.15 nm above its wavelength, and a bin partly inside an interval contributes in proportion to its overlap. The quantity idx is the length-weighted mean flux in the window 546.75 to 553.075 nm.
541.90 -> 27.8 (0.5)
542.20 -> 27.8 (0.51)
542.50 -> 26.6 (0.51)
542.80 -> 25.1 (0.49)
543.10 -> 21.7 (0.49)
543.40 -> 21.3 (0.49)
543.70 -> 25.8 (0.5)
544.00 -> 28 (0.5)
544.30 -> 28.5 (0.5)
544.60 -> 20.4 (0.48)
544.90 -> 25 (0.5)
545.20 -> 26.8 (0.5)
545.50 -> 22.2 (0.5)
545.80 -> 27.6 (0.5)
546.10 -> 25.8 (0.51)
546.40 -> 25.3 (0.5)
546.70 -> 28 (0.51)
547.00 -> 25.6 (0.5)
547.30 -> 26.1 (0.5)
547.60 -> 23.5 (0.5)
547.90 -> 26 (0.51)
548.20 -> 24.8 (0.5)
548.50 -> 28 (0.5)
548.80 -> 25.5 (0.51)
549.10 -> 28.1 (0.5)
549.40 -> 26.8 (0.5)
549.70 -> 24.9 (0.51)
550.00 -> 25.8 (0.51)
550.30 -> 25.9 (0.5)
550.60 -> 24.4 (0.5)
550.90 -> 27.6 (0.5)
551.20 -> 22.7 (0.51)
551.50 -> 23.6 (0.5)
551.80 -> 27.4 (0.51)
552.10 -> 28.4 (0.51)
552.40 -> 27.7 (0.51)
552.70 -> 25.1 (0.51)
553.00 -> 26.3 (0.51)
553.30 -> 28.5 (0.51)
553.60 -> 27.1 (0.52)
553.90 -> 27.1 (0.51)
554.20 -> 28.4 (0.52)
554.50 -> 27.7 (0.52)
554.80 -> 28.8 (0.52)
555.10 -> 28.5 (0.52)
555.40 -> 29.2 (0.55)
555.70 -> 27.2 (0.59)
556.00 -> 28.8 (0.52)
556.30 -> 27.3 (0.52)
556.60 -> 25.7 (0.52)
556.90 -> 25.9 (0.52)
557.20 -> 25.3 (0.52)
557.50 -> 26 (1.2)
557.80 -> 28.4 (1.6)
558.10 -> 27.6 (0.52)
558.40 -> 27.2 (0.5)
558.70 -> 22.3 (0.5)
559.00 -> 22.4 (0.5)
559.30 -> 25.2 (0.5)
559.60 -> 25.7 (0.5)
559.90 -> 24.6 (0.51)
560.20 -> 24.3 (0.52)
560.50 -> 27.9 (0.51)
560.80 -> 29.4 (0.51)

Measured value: 25.9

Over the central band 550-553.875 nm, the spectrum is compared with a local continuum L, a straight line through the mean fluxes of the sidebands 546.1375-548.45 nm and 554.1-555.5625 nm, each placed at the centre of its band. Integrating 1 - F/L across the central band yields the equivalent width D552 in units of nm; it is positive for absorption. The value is 0.17 nm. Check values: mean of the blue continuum 25.7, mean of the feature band 26.2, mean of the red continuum 28.5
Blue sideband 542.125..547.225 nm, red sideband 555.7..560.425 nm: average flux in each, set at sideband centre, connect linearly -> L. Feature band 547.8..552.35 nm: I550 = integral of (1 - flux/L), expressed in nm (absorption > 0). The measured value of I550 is -0.08 nm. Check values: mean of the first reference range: 25.4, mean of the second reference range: 25.9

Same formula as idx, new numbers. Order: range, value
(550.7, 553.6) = 26.4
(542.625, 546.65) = 25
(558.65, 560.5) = 24.5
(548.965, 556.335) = 26.9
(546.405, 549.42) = 26.2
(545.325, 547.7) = 25.6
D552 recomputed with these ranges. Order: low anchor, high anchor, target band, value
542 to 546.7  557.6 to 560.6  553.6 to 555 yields -0.14 nm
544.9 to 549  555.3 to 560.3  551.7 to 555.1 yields -0.21 nm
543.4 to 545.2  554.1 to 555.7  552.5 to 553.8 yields 0.05 nm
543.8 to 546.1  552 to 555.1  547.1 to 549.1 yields 0.03 nm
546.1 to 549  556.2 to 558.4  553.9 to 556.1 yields -0.15 nm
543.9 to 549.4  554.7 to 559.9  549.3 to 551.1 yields 0.02 nm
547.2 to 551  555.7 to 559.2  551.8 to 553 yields -0.05 nm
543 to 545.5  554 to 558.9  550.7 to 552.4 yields 0.00 nm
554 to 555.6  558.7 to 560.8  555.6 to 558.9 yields 0.04 nm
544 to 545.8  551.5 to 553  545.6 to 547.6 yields -0.05 nm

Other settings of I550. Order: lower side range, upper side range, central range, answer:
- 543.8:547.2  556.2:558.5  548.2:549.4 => -0.039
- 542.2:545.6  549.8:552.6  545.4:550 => -0.093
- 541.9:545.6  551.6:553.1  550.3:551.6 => 0.089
